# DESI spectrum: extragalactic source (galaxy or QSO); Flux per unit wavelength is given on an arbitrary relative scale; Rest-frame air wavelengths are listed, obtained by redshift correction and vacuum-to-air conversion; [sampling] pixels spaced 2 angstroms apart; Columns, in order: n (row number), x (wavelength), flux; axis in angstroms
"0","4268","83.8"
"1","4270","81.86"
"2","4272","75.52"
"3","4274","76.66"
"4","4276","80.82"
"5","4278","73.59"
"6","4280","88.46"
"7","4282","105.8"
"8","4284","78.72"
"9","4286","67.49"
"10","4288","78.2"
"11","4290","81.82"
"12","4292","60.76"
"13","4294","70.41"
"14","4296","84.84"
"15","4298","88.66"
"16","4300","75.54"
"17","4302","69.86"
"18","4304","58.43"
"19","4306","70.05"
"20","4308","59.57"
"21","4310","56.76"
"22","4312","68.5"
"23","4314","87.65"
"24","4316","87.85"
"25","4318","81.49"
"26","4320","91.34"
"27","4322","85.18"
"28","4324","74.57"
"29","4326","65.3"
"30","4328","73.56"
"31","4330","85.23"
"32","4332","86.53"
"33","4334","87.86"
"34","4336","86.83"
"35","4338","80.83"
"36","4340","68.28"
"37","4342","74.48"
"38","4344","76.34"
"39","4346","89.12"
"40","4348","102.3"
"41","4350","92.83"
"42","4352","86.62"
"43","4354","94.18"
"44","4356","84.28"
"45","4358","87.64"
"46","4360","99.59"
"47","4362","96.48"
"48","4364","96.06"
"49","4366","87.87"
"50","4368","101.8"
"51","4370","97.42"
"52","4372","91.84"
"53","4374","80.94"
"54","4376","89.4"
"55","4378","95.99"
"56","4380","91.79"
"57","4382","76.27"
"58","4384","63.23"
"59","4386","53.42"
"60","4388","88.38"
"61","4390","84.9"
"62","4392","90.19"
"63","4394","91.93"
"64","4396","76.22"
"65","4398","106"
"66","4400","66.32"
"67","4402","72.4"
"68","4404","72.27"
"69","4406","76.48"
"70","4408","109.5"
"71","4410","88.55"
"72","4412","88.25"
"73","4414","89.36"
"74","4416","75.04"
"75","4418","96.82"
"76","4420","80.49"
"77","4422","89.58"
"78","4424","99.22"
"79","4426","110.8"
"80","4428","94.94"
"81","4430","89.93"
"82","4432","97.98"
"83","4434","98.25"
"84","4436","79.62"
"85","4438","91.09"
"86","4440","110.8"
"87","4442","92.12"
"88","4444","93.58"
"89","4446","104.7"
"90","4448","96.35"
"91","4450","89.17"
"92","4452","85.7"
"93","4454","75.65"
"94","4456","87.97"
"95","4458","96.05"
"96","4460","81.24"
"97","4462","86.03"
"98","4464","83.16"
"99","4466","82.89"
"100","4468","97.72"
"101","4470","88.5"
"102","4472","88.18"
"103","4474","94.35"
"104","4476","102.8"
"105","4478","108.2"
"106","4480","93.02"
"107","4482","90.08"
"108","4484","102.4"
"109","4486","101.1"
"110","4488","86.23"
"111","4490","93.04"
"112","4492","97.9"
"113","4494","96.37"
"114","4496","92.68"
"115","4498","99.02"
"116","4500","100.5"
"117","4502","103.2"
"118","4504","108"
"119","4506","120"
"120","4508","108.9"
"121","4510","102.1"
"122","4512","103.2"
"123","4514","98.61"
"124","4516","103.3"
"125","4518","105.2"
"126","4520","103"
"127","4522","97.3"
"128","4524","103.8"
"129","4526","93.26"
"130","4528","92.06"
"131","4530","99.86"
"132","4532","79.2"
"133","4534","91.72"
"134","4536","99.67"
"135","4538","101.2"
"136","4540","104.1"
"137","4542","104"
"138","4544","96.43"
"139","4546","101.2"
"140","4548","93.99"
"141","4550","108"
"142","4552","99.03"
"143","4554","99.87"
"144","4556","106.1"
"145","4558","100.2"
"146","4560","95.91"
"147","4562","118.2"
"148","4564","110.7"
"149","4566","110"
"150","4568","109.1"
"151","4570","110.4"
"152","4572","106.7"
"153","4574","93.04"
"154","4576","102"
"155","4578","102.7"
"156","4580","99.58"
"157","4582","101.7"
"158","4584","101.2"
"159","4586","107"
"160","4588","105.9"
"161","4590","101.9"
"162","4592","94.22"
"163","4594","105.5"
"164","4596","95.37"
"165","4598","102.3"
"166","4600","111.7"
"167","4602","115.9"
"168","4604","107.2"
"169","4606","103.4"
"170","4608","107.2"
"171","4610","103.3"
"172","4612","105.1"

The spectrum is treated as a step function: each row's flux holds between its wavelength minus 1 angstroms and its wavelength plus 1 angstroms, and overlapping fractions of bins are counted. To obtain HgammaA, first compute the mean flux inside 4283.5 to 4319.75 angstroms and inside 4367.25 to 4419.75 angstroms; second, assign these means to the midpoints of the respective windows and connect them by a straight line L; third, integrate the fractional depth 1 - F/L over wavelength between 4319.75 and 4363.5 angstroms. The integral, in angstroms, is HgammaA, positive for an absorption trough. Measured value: -3.4 angstroms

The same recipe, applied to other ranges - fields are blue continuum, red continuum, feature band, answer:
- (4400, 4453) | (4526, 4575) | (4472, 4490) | -0.2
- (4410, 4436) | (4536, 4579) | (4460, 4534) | 0.9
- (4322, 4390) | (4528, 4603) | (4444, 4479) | 0.9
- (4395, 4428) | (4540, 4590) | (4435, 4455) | -0.2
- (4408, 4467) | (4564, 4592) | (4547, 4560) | 0.1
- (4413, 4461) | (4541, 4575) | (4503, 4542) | -0.3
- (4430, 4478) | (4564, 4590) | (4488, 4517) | -1.4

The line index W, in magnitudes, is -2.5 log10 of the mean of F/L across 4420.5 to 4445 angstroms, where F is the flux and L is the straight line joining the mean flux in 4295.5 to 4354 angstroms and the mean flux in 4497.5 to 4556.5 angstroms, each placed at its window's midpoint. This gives -0.05 mag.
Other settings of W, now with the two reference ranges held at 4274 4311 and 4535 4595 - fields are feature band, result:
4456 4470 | 0.06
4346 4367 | -0.14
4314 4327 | -0.05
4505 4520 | -0.09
